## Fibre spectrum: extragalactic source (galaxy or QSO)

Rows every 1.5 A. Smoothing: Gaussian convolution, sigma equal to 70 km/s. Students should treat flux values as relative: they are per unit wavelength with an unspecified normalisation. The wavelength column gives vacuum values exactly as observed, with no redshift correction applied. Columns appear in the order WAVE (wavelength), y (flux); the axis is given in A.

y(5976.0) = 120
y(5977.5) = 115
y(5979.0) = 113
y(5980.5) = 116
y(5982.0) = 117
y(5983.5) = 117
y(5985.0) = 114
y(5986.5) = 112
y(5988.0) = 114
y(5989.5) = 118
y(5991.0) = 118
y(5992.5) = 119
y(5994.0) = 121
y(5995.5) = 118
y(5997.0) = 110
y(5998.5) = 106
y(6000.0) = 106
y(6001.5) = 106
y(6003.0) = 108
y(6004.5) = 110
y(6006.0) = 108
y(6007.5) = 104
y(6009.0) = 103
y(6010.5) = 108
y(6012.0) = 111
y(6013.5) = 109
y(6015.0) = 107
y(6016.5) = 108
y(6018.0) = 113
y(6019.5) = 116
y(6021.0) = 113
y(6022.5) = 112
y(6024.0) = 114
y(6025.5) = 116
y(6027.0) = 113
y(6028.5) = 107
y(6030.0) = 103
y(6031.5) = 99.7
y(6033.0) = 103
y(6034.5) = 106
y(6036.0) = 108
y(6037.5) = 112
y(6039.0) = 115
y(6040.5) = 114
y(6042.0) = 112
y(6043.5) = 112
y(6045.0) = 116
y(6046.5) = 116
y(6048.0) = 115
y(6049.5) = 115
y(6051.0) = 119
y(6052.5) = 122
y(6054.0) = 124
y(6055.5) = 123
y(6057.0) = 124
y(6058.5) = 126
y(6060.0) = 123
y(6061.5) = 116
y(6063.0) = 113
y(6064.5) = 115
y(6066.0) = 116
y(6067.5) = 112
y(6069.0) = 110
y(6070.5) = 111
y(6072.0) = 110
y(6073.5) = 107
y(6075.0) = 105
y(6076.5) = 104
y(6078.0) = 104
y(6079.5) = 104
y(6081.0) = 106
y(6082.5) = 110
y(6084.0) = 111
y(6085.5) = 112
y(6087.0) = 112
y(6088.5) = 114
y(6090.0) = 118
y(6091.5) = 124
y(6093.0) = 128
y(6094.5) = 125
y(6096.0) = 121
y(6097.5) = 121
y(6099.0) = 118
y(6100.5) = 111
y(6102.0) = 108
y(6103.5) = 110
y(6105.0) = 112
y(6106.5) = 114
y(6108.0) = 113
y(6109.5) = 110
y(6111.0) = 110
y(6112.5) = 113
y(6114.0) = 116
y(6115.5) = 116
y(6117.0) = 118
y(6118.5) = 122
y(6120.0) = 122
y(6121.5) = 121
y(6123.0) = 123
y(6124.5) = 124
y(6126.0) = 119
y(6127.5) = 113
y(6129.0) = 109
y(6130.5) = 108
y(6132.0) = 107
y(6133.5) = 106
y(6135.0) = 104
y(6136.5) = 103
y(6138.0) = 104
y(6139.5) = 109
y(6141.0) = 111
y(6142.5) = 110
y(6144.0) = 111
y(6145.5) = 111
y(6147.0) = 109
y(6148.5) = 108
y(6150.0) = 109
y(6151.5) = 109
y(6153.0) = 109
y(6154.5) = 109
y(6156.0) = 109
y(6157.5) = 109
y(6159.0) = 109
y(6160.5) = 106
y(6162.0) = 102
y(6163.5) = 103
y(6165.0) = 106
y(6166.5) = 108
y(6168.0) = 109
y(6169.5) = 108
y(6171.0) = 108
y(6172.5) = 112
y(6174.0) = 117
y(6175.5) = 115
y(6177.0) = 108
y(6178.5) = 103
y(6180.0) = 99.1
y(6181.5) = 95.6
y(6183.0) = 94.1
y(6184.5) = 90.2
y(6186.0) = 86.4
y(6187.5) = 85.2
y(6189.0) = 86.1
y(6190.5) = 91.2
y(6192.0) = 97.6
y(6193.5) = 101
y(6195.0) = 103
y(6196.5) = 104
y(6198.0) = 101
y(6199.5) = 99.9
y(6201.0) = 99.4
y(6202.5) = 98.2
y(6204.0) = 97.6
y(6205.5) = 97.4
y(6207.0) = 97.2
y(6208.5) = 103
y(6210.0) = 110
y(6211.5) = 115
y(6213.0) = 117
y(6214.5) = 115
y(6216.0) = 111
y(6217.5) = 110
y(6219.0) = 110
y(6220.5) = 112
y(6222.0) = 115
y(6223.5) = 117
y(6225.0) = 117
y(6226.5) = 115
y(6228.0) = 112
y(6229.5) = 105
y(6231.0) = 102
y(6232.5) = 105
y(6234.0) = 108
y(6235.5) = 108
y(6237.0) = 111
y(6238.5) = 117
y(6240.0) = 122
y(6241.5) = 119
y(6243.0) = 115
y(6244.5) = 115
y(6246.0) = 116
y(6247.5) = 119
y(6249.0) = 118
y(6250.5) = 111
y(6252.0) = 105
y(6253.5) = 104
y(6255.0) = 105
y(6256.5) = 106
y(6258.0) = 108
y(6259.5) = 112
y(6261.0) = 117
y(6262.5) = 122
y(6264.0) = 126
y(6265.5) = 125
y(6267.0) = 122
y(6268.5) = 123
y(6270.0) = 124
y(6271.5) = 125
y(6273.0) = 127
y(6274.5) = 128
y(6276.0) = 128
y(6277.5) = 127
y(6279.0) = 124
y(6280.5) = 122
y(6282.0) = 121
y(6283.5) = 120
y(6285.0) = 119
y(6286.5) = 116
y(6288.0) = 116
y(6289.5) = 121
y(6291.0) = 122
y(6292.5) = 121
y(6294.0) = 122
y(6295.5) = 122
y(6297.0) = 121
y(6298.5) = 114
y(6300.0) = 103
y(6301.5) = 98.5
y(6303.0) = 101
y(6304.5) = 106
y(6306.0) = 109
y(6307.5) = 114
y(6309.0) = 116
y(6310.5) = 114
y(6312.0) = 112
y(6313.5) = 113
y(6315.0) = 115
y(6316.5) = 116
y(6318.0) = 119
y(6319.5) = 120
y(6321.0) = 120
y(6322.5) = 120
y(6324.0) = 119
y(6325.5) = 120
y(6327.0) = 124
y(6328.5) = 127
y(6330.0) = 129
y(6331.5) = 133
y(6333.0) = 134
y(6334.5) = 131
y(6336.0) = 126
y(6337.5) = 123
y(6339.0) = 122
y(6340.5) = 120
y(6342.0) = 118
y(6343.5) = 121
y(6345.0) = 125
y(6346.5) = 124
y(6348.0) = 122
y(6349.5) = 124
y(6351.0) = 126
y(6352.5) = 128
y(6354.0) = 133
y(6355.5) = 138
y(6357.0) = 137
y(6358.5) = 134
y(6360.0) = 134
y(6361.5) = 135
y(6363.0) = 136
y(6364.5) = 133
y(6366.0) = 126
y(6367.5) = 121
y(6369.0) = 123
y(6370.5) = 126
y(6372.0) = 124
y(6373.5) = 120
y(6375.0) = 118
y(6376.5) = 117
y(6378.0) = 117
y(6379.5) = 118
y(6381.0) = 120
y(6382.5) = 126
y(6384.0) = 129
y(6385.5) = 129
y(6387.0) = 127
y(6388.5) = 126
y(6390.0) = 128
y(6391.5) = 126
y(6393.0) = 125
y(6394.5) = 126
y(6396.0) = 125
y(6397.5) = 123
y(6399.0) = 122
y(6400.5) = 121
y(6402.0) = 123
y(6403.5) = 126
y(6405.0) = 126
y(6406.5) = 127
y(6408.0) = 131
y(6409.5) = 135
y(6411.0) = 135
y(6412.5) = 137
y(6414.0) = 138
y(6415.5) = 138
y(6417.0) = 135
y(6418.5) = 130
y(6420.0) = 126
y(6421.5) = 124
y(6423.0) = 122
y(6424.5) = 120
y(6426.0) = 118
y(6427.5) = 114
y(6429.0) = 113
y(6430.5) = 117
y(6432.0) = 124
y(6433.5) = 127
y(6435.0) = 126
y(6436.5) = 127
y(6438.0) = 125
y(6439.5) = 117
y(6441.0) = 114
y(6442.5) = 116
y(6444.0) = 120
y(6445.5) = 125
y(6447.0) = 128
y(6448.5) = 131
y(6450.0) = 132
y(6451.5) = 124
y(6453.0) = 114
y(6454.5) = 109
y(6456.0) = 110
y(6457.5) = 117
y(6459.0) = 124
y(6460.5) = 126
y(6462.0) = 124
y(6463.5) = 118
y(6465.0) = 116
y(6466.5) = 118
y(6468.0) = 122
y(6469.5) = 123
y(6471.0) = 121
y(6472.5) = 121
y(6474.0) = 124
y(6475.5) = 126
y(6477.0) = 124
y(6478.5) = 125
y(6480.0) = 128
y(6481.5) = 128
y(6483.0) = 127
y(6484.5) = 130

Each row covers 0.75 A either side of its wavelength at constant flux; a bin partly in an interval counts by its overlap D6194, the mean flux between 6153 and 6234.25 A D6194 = 105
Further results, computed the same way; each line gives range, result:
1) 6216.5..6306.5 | 116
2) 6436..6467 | 121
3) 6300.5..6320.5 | 112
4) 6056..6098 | 114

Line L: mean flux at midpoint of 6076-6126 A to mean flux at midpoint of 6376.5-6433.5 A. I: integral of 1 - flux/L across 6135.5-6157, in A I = 1.5 A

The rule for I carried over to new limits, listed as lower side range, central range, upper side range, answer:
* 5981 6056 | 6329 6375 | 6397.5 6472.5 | -2.3 A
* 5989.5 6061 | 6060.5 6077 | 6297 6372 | 0.4 A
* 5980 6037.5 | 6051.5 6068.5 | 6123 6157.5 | -1.4 A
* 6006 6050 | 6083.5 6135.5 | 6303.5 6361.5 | -0.8 A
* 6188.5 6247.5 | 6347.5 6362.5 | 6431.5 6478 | -2.0 A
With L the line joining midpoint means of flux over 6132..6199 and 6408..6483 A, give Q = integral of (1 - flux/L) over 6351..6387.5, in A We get -2.7 A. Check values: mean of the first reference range 104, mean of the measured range 127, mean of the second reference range 124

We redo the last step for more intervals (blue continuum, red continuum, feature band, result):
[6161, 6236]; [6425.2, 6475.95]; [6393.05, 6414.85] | -1.90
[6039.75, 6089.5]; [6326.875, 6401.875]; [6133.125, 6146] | 1.01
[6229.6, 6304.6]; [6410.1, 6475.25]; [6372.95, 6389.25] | -0.25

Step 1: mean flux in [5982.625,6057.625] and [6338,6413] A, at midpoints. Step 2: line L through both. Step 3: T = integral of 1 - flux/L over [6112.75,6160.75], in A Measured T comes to 2.1 A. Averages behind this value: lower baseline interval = 112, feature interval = 112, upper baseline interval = 126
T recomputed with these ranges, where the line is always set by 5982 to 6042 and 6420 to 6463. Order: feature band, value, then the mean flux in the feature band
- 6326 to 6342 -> -1.1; 126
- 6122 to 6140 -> 0.4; 111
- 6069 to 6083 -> 0.7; 107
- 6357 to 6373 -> -1.4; 129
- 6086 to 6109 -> -0.7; 116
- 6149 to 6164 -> 0.9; 107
